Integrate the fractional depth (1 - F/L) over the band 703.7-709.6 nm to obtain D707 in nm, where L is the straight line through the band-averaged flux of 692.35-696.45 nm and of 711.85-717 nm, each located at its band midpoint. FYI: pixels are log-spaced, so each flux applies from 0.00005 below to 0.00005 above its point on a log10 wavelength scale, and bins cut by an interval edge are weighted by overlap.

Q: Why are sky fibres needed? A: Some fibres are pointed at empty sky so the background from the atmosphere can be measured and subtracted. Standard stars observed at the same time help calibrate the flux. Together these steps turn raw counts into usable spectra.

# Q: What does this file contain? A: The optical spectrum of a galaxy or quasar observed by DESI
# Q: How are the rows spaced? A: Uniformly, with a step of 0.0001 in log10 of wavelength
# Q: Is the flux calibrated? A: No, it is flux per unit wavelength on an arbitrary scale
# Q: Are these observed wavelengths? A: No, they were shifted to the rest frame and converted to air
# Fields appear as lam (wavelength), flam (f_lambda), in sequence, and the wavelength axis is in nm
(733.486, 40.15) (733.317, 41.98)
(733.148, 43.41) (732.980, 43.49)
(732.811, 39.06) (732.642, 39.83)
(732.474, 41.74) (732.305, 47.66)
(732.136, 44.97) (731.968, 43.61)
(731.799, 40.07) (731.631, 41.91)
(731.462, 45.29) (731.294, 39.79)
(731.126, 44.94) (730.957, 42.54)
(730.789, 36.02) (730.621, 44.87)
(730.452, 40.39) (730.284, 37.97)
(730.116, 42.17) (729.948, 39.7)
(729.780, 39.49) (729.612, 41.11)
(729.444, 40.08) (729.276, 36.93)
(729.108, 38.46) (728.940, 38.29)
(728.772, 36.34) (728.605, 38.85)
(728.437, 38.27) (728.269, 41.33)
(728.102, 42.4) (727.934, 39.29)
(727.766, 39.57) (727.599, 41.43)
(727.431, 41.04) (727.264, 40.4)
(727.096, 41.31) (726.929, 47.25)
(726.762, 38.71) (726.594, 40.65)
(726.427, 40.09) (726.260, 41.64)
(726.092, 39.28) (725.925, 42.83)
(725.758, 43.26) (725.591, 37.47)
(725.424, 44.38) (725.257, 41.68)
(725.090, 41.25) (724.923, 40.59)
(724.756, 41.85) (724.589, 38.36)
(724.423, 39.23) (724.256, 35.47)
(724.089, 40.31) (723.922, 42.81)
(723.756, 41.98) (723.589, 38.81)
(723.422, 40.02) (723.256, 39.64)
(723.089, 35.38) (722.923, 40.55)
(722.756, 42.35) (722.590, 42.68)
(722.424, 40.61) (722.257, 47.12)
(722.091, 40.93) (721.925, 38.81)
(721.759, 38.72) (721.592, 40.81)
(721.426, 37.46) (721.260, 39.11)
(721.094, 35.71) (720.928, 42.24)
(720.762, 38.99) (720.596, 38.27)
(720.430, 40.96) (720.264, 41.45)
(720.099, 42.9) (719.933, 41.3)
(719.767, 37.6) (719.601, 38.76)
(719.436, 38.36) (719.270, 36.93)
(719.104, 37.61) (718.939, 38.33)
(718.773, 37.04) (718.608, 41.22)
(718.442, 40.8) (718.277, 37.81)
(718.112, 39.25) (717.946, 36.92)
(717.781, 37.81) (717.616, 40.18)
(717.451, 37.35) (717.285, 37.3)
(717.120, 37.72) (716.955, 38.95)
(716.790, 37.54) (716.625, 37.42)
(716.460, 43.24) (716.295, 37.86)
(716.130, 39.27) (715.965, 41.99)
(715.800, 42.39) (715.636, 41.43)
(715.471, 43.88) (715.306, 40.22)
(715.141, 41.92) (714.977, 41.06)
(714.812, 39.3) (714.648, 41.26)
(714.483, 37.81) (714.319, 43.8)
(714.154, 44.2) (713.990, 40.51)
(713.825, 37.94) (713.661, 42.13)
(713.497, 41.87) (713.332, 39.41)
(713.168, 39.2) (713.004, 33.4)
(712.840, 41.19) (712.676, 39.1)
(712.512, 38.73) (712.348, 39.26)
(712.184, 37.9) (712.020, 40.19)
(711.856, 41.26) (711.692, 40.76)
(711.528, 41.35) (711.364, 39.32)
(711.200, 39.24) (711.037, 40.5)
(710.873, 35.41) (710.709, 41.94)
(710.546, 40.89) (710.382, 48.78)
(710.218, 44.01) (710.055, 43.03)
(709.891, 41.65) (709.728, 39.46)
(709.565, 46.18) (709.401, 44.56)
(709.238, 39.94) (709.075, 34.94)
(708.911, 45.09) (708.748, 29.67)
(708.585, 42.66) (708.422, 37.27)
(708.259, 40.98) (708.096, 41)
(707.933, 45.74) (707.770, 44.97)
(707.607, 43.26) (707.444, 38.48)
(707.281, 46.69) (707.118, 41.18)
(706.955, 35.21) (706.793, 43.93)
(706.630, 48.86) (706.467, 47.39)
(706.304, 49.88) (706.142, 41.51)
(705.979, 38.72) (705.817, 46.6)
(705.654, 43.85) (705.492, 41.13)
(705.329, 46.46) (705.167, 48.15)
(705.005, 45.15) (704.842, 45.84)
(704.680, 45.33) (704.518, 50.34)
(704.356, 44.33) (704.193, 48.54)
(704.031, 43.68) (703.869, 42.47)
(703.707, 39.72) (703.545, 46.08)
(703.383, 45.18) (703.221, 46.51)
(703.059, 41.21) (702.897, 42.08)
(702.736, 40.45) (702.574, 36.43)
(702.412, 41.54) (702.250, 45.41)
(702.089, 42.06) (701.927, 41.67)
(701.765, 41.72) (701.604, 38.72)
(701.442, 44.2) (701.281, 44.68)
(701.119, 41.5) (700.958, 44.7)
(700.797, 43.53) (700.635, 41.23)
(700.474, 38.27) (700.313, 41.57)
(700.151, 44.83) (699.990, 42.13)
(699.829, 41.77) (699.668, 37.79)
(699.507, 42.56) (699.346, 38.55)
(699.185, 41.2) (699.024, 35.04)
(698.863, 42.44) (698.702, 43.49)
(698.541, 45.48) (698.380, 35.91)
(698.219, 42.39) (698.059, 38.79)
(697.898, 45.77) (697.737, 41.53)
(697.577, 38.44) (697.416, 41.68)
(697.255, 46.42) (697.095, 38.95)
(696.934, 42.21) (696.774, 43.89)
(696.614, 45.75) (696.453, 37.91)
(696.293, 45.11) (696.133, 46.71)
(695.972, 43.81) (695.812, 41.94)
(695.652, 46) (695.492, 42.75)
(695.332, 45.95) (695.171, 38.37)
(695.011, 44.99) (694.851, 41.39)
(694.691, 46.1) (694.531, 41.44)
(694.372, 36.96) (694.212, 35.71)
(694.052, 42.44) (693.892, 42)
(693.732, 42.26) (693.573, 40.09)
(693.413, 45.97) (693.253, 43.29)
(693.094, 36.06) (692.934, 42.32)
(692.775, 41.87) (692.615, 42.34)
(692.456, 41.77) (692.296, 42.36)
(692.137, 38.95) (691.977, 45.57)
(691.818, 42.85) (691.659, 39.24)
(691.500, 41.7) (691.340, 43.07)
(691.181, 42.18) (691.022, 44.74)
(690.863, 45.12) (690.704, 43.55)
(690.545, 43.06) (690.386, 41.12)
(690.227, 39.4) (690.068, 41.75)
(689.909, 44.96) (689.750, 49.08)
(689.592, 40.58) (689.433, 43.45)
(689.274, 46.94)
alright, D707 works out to -0.33 nm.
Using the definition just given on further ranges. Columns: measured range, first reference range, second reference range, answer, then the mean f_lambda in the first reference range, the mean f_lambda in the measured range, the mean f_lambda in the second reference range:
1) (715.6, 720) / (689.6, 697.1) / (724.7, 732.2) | 0.26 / 42.5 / 38.9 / 40.9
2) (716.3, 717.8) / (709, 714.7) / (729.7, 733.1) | 0.08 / 40.6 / 38.6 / 41.8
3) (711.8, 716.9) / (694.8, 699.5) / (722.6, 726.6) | 0.11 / 42.2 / 40.2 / 40.5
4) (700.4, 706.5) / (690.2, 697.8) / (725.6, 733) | -0.24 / 42.3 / 43.6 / 40.9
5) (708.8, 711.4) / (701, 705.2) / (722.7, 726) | 0.06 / 43.5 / 41.5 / 40.4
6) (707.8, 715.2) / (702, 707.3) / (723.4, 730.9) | 0.39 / 44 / 40.6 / 40.3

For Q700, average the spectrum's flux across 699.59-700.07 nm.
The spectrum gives 40.6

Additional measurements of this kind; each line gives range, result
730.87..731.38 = 42.4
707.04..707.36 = 43.9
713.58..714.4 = 41.7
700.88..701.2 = 43.1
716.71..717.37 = 37.8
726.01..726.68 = 40.4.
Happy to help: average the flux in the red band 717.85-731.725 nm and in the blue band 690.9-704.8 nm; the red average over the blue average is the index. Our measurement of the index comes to 0.95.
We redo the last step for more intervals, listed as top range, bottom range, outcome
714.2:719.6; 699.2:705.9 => 0.92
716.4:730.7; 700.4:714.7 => 0.95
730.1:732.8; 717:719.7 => 1.10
